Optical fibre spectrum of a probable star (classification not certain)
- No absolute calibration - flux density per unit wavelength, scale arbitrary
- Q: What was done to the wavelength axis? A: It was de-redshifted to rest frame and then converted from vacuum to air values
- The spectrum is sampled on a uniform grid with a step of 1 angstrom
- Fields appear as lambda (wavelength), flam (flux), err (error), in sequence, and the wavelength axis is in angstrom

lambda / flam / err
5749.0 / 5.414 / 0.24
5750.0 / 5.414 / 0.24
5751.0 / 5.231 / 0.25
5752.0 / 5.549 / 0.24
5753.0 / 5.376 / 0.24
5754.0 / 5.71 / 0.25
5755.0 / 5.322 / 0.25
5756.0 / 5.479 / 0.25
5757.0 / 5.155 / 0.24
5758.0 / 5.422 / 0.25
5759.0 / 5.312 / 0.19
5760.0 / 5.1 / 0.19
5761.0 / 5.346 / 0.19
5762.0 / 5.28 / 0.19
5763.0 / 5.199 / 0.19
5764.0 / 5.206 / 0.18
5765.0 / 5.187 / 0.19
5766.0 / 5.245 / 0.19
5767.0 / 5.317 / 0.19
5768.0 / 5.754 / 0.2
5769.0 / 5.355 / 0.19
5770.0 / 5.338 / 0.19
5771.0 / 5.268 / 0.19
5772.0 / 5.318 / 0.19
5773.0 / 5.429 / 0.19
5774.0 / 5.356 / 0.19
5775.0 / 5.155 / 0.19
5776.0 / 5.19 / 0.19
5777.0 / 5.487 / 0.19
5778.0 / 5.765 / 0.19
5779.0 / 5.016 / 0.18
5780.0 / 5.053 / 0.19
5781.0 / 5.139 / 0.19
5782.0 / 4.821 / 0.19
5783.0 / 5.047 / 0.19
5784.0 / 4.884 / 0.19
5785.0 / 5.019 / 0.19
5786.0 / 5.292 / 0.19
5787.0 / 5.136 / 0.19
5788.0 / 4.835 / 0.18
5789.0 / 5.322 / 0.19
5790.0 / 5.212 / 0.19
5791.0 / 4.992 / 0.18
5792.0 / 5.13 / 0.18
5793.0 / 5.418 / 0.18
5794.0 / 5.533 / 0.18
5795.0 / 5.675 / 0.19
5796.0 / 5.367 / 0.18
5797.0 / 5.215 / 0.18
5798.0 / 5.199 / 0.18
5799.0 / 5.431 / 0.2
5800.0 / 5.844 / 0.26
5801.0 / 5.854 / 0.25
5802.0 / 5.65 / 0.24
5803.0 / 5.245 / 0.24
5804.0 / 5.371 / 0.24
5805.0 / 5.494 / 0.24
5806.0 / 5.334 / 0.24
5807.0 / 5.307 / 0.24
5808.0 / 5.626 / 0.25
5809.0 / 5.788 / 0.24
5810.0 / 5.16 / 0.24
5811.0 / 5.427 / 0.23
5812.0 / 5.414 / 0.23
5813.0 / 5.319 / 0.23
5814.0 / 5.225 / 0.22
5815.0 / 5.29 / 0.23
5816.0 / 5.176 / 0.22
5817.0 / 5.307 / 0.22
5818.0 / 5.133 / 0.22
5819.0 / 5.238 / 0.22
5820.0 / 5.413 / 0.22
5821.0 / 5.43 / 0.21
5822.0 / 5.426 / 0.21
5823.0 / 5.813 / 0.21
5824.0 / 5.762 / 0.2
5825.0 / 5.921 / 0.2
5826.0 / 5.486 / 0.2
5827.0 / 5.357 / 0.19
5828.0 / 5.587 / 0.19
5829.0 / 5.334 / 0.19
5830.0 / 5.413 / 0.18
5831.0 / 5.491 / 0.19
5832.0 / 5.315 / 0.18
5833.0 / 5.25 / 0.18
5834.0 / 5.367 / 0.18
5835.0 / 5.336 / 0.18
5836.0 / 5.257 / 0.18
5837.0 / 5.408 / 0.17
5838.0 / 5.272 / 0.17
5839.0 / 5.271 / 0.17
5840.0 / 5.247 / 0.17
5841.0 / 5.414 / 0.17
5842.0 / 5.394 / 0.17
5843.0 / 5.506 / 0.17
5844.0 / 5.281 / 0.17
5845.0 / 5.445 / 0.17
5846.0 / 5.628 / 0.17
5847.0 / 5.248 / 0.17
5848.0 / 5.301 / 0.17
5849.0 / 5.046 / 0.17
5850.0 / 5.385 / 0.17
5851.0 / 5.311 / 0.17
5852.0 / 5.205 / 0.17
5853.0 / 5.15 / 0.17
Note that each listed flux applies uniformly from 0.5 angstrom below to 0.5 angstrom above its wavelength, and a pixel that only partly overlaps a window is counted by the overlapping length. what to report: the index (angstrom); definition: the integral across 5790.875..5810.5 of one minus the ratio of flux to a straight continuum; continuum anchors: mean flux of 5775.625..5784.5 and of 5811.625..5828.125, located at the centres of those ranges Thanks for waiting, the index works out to -0.5 angstrom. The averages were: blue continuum 5.16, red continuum 5.43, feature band 5.44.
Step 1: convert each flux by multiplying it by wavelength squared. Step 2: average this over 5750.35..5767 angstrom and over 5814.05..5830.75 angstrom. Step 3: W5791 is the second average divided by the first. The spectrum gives 1.0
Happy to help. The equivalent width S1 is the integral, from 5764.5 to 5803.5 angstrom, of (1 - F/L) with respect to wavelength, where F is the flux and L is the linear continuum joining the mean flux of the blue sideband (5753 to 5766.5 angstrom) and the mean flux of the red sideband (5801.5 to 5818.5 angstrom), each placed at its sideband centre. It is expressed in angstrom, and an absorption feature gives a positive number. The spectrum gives 0.3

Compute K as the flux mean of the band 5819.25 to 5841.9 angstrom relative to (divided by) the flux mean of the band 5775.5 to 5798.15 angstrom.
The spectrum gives 1.0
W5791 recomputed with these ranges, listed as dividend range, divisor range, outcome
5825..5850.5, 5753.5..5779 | 1.03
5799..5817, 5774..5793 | 1.06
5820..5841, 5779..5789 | 1.10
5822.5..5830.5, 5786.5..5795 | 1.08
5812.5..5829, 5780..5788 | 1.09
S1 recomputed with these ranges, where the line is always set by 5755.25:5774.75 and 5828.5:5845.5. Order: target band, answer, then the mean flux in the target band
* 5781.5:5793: 0.5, 5.08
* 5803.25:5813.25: -0.2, 5.42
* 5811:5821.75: 0.1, 5.3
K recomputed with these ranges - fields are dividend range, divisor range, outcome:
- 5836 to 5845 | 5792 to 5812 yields 0.98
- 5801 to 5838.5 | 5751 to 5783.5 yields 1.02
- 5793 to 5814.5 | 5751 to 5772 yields 1.02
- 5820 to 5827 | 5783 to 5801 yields 1.06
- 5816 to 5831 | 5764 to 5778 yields 1.02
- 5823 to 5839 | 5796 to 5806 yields 1.00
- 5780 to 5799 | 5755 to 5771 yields 0.98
